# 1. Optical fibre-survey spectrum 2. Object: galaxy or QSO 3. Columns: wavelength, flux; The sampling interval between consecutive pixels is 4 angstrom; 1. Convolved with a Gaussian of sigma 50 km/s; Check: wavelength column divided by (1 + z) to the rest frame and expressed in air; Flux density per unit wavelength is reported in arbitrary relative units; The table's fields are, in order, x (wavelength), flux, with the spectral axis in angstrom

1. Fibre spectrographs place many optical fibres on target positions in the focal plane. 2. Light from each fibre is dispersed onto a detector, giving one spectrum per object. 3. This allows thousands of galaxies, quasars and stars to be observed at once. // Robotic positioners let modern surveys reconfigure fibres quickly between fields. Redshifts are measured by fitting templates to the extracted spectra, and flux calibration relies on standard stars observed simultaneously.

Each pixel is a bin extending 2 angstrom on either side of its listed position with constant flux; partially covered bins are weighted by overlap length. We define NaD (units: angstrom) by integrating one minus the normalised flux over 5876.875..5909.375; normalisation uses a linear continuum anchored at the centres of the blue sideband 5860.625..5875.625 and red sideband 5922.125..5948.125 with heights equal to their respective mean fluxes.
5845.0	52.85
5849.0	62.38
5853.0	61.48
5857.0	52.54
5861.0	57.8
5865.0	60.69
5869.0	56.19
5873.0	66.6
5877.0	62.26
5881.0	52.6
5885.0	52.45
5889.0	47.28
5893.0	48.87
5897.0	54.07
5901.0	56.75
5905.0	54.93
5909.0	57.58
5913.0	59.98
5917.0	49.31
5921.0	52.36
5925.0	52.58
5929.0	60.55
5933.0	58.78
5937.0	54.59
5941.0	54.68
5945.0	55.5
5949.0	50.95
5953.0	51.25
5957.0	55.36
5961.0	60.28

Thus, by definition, 3.0 angstrom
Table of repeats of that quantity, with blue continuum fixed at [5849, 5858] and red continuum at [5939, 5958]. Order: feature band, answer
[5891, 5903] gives 0.7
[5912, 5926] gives 0.5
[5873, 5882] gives -0.4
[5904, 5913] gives -0.3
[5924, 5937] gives -0.7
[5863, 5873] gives -0.4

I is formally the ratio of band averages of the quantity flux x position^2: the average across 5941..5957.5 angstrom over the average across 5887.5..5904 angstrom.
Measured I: 1.04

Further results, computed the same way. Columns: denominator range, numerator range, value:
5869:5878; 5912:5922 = 0.86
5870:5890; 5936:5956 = 0.96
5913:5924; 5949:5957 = 1.00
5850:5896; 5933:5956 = 0.98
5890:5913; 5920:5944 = 1.03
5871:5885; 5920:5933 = 0.96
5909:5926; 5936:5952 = 1.00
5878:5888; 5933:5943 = 1.07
